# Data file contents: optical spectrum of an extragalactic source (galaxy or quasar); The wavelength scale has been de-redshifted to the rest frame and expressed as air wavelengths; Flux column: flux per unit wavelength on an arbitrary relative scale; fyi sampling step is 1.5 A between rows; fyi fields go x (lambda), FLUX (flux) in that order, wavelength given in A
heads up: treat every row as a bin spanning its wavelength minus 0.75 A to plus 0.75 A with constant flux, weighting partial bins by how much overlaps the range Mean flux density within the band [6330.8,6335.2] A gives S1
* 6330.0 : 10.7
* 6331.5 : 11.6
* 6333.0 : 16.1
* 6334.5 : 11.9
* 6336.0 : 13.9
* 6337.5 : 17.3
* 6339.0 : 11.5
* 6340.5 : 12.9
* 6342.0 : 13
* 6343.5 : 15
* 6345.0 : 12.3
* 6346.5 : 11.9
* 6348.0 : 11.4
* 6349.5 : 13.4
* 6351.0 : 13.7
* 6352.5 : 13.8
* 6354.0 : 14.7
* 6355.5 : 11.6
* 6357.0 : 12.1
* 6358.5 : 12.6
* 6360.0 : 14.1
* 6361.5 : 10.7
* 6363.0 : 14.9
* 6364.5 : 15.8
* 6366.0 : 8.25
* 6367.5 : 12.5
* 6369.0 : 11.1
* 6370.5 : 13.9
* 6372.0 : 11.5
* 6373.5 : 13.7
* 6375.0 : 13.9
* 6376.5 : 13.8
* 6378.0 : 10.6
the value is 13.2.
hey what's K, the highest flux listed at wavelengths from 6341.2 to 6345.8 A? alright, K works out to 15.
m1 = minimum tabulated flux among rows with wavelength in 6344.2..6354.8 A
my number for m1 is 11.4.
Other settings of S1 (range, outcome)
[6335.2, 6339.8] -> 14.2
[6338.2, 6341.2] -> 12.3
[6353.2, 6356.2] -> 13.2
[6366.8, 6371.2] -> 12.5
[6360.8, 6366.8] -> 12.4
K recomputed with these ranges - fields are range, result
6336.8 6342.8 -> 17.3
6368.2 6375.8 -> 13.9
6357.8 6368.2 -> 15.8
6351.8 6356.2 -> 14.7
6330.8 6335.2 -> 16.1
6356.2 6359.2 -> 12.6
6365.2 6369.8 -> 12.5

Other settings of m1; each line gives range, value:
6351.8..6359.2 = 11.6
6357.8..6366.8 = 8.25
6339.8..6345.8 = 12.3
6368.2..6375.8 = 11.1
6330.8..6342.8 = 11.5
